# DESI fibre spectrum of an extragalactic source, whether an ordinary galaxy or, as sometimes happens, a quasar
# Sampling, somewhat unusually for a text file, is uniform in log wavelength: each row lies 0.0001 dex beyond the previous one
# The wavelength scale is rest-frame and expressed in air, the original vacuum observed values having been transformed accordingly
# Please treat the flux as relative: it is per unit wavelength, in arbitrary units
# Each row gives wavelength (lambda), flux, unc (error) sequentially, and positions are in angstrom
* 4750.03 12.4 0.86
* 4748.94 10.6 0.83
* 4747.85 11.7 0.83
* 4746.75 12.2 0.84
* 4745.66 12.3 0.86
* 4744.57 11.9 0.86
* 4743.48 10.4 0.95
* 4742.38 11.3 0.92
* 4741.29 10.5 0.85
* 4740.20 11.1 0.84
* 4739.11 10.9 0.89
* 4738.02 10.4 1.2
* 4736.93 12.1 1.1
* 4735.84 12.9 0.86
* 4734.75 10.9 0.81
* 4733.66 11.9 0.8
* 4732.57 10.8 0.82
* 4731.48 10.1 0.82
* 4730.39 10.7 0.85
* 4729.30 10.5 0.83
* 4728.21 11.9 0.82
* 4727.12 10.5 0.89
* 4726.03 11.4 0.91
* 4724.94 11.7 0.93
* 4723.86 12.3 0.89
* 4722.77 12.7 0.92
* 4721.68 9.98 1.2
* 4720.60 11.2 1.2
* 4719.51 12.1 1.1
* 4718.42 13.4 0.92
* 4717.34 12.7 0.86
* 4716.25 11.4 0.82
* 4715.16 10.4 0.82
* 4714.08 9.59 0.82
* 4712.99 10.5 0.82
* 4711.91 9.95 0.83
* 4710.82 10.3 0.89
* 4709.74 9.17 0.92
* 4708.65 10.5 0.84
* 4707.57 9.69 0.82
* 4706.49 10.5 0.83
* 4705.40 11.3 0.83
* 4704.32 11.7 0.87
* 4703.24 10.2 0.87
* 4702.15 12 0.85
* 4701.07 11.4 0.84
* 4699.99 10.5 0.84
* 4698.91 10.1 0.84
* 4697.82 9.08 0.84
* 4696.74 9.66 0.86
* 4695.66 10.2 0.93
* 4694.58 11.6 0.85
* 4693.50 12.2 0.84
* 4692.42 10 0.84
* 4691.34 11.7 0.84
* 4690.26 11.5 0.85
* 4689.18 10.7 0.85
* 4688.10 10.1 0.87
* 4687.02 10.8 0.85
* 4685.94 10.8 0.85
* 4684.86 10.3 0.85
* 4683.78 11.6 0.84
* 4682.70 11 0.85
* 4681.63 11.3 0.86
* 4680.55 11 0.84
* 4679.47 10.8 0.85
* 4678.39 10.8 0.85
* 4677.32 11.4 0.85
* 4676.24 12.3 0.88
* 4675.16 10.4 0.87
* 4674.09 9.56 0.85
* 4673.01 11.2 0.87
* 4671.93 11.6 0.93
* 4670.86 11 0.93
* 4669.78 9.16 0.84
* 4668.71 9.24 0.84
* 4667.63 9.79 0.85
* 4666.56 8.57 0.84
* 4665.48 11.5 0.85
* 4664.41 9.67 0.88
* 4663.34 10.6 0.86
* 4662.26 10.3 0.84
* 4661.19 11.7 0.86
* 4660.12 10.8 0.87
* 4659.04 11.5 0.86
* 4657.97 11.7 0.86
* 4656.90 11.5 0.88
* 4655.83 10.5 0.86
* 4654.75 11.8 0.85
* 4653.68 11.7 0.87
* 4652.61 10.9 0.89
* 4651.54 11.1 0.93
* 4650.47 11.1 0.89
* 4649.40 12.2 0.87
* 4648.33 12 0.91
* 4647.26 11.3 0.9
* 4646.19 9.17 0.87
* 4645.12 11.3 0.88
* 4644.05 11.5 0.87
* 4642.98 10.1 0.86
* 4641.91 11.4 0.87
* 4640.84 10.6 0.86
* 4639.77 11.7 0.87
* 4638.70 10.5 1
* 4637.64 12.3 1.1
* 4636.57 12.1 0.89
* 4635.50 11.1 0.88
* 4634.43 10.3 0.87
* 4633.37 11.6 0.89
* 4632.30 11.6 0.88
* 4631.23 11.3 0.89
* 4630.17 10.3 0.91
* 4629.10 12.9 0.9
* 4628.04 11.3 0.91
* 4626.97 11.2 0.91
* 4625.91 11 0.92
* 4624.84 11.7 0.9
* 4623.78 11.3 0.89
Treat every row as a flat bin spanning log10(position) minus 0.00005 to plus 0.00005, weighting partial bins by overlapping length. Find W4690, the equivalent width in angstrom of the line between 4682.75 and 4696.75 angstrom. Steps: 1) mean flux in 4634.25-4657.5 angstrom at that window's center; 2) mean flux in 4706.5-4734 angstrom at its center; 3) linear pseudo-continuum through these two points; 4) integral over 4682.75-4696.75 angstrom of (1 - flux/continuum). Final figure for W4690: 0.2 angstrom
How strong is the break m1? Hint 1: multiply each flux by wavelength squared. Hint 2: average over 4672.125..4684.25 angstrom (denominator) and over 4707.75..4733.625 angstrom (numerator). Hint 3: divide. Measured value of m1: 1.02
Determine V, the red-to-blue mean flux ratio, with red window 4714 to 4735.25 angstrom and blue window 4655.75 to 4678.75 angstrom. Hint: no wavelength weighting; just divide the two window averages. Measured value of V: 1.1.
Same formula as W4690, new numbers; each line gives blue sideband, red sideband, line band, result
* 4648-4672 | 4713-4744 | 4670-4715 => 1.32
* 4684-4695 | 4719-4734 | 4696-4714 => 1.15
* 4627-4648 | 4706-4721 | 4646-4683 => 0.59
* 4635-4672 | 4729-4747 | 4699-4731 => 0.35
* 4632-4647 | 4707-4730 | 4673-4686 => 0.13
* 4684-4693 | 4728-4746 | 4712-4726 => -0.52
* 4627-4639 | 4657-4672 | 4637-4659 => -0.51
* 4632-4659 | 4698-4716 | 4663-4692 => 0.42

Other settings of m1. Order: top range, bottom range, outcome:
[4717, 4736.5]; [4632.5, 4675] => 1.09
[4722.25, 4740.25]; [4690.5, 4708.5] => 1.07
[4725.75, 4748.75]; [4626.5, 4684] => 1.06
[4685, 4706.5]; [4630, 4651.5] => 0.99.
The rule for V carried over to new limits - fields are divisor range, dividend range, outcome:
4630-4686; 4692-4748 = 1.01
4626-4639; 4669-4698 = 0.95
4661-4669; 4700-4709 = 1.08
